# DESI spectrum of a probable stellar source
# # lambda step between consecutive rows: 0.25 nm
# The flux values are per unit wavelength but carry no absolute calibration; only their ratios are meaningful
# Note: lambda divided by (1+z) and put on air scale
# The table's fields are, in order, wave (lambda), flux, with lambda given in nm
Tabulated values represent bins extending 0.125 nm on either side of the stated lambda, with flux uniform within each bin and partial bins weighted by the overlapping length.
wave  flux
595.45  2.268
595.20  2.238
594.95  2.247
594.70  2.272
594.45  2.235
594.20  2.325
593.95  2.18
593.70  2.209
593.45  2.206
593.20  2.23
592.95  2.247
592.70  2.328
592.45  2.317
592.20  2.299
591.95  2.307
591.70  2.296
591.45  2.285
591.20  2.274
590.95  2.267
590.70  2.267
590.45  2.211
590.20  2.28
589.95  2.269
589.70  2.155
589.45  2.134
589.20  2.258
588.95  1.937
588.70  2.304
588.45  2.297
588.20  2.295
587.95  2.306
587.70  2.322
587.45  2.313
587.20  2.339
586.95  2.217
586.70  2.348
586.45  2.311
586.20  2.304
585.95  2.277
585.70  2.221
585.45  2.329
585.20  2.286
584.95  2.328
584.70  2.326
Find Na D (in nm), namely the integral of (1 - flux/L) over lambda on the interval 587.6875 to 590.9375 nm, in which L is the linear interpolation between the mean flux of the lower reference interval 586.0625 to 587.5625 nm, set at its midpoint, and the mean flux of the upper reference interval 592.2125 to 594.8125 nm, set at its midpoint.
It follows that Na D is 0.079 nm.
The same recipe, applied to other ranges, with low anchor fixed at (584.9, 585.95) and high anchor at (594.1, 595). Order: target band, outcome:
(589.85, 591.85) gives 0.01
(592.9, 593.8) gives 0.02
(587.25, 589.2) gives 0.02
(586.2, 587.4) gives -0.01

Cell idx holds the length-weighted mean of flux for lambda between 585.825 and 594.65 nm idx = 2.26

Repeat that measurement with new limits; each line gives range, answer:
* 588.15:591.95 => 2.24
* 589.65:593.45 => 2.27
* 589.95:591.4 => 2.26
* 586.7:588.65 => 2.3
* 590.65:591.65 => 2.28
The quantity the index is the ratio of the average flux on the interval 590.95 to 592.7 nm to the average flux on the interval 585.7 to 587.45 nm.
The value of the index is 1.0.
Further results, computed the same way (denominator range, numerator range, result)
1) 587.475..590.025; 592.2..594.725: 1.01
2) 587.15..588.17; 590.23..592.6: 0.98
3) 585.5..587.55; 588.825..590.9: 0.96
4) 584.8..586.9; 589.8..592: 0.99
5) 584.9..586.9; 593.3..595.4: 0.98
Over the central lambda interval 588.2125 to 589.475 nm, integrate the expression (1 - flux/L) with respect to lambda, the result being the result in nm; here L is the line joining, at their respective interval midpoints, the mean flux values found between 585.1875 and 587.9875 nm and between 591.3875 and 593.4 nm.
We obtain 0.051 nm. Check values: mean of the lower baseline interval 2.3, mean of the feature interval 2.2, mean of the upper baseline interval 2.29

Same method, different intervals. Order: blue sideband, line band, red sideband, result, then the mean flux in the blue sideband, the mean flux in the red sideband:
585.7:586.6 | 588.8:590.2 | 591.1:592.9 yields 0.08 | 2.29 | 2.3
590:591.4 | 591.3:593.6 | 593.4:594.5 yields -0.03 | 2.26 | 2.23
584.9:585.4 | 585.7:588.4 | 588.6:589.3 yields -0.08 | 2.31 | 2.16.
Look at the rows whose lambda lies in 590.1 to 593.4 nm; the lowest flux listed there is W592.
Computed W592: 2.211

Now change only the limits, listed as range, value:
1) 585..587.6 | 2.217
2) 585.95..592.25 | 1.937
